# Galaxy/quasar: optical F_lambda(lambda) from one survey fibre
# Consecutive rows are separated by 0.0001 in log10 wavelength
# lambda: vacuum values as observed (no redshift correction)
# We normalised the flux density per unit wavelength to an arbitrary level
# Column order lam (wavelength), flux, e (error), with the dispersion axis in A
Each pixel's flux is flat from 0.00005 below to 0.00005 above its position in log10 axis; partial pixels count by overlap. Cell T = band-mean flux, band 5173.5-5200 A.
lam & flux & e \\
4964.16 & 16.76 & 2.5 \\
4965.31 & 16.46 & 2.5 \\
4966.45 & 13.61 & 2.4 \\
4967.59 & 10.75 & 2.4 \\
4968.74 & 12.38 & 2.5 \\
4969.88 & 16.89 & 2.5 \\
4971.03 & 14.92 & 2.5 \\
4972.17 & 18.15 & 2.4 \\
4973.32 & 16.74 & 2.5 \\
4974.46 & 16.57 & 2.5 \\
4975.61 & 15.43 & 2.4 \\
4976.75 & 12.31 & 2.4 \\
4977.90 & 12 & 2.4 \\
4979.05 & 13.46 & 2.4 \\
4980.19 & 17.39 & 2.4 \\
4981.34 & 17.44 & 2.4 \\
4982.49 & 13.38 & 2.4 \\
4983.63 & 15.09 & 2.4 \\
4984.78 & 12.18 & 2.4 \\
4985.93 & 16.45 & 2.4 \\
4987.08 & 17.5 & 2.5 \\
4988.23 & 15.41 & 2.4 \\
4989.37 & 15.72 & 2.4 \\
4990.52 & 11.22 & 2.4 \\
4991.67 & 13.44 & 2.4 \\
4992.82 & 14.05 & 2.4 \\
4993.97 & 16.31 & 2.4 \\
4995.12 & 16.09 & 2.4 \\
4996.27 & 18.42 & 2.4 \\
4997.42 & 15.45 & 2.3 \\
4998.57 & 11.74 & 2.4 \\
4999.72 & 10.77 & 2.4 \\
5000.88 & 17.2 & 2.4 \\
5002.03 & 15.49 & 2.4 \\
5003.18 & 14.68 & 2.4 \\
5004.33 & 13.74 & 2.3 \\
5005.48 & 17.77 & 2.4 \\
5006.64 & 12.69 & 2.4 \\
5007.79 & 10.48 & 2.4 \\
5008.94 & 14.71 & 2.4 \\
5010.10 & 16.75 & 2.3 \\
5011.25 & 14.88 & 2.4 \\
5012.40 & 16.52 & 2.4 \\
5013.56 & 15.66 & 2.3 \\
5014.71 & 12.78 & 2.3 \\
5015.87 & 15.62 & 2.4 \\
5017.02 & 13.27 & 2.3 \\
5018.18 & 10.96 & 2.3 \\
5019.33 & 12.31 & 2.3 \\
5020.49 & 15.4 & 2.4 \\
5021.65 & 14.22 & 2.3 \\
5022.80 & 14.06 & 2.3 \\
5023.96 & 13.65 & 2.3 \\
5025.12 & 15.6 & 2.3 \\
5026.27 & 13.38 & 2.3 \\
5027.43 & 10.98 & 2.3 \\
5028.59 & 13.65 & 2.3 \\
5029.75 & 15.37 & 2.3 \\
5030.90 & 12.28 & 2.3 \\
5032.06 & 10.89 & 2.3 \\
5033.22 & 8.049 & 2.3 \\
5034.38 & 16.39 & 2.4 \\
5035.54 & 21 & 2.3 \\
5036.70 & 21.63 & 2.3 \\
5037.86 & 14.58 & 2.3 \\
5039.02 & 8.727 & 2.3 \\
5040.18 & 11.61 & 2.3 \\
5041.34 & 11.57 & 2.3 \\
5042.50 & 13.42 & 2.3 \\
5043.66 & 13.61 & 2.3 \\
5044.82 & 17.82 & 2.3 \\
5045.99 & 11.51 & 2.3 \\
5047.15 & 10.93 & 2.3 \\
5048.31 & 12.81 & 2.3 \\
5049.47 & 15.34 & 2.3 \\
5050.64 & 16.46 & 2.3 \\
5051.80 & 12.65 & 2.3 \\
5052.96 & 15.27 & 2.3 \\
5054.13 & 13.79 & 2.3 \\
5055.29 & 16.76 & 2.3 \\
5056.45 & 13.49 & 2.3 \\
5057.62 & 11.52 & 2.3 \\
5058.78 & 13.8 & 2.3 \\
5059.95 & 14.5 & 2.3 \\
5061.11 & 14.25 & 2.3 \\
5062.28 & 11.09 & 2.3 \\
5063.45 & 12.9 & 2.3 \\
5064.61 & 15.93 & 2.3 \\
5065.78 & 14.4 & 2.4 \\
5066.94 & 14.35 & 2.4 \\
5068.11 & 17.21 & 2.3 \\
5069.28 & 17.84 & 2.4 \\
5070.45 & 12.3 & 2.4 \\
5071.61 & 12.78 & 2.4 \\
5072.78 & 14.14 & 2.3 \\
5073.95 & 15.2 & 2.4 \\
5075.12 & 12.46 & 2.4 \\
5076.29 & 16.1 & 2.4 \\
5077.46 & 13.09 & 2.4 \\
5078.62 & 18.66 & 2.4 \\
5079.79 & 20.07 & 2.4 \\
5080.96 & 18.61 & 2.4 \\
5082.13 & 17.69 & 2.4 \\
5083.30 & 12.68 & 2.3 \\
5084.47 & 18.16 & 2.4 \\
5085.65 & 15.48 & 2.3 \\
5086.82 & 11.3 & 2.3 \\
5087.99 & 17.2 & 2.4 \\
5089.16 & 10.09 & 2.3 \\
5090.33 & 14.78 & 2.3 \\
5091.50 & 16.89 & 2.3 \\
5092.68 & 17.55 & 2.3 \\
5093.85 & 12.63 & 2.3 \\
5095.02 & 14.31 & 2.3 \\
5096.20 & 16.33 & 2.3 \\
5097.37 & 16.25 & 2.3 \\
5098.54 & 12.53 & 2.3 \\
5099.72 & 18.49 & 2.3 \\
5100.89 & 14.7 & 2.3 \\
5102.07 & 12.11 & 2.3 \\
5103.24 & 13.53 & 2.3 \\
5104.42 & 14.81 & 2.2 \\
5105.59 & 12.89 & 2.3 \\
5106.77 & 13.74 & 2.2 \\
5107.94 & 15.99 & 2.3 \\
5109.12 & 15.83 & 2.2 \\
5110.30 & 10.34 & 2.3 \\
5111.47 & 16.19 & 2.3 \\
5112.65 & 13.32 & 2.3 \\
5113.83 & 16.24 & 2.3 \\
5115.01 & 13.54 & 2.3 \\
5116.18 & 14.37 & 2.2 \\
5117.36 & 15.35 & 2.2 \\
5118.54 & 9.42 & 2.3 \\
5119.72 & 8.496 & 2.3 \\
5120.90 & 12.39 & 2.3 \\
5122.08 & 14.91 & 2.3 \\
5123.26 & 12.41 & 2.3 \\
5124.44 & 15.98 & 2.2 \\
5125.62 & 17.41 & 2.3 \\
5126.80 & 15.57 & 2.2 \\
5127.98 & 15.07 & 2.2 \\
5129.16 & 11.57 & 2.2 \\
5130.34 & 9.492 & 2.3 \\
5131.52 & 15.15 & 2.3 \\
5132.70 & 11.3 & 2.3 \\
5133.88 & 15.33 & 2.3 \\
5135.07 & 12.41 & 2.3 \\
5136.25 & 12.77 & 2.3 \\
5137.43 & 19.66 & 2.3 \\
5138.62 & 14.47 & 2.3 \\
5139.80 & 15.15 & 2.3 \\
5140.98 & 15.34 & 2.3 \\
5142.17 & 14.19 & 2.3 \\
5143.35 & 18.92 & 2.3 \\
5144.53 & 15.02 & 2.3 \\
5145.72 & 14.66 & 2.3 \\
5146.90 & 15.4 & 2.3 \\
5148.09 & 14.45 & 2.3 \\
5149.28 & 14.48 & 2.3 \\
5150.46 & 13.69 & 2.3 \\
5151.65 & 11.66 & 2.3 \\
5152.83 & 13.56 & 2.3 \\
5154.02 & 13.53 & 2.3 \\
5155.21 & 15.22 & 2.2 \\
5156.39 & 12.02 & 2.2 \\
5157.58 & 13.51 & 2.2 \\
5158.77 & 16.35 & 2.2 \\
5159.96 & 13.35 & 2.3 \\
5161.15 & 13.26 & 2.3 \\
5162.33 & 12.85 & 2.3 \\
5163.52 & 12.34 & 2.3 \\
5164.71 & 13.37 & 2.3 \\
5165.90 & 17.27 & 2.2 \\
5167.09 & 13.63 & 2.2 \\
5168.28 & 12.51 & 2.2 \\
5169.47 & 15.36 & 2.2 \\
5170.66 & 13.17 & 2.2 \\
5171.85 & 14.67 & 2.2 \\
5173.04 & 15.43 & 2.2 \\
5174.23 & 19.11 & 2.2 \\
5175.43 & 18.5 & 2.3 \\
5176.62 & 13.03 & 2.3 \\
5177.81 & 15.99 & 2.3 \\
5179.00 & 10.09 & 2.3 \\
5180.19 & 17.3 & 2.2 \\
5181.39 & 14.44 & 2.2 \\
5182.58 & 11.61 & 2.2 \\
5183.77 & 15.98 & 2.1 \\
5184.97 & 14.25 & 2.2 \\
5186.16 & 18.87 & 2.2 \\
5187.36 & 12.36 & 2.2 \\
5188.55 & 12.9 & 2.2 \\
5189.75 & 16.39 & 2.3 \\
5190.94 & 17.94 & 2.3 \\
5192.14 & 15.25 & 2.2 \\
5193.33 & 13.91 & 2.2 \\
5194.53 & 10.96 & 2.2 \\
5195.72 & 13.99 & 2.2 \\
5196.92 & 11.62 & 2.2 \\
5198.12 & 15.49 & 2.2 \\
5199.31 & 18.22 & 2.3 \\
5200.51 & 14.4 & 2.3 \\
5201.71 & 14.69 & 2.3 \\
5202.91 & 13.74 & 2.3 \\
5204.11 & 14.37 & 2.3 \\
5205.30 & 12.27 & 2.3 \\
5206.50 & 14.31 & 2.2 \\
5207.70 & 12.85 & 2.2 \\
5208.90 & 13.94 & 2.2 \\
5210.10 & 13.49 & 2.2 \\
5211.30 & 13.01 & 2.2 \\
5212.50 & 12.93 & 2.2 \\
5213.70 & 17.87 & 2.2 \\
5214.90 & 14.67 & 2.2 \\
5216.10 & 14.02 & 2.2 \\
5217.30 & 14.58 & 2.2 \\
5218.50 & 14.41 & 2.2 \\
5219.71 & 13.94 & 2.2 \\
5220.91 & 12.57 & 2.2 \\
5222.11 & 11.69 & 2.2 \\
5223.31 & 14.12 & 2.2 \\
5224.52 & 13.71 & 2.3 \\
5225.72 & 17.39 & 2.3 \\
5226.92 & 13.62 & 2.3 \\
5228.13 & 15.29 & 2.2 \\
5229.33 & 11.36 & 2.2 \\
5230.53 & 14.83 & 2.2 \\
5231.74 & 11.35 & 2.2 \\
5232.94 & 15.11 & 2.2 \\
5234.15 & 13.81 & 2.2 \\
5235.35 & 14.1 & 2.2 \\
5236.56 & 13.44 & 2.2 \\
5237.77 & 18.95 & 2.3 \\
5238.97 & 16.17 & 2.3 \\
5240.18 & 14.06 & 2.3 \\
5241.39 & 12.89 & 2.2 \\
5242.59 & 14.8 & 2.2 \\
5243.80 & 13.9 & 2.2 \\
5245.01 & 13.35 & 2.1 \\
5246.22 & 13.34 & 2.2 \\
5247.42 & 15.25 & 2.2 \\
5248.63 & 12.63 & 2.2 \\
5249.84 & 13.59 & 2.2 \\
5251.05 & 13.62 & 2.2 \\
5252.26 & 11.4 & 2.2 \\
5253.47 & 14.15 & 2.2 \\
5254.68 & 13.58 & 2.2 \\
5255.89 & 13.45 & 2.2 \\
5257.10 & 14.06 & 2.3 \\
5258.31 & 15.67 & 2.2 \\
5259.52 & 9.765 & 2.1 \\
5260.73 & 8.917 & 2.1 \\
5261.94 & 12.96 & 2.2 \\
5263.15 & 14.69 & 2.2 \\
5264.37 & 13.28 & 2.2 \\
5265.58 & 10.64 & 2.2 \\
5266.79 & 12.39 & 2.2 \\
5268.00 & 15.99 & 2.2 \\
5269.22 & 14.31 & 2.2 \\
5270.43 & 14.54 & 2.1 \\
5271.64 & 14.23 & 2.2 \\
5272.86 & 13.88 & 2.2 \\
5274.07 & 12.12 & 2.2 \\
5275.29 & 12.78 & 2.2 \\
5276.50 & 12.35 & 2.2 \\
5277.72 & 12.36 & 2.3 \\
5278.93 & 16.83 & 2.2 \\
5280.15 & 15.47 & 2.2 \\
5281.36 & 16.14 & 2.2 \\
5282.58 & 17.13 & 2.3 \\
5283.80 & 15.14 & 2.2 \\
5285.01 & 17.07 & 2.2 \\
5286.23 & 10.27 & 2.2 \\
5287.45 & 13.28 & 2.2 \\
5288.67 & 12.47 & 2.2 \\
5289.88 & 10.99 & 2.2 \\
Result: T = 14.9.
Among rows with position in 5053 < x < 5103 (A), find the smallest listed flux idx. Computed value 10.09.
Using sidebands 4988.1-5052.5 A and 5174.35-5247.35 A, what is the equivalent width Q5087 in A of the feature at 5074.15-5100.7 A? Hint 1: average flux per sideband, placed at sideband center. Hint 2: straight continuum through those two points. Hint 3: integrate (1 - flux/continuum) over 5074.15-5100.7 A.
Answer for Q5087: -2.4 A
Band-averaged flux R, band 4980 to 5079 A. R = 14.3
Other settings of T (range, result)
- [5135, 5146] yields 15.4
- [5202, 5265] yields 13.8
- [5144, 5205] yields 14.4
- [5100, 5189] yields 14.2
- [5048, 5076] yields 14.2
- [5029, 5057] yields 14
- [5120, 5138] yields 14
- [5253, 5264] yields 13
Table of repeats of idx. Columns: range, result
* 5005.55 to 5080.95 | 8.049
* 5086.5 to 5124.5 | 8.496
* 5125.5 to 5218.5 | 9.492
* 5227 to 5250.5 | 11.35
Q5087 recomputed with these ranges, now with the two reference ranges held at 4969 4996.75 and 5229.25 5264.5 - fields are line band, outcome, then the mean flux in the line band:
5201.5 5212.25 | 0.25 A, 13.6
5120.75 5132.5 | 0.33 A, 14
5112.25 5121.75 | 0.98 A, 12.9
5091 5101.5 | -0.68 A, 15.5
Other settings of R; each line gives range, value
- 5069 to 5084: 15.5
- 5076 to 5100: 15.6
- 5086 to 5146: 14.3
